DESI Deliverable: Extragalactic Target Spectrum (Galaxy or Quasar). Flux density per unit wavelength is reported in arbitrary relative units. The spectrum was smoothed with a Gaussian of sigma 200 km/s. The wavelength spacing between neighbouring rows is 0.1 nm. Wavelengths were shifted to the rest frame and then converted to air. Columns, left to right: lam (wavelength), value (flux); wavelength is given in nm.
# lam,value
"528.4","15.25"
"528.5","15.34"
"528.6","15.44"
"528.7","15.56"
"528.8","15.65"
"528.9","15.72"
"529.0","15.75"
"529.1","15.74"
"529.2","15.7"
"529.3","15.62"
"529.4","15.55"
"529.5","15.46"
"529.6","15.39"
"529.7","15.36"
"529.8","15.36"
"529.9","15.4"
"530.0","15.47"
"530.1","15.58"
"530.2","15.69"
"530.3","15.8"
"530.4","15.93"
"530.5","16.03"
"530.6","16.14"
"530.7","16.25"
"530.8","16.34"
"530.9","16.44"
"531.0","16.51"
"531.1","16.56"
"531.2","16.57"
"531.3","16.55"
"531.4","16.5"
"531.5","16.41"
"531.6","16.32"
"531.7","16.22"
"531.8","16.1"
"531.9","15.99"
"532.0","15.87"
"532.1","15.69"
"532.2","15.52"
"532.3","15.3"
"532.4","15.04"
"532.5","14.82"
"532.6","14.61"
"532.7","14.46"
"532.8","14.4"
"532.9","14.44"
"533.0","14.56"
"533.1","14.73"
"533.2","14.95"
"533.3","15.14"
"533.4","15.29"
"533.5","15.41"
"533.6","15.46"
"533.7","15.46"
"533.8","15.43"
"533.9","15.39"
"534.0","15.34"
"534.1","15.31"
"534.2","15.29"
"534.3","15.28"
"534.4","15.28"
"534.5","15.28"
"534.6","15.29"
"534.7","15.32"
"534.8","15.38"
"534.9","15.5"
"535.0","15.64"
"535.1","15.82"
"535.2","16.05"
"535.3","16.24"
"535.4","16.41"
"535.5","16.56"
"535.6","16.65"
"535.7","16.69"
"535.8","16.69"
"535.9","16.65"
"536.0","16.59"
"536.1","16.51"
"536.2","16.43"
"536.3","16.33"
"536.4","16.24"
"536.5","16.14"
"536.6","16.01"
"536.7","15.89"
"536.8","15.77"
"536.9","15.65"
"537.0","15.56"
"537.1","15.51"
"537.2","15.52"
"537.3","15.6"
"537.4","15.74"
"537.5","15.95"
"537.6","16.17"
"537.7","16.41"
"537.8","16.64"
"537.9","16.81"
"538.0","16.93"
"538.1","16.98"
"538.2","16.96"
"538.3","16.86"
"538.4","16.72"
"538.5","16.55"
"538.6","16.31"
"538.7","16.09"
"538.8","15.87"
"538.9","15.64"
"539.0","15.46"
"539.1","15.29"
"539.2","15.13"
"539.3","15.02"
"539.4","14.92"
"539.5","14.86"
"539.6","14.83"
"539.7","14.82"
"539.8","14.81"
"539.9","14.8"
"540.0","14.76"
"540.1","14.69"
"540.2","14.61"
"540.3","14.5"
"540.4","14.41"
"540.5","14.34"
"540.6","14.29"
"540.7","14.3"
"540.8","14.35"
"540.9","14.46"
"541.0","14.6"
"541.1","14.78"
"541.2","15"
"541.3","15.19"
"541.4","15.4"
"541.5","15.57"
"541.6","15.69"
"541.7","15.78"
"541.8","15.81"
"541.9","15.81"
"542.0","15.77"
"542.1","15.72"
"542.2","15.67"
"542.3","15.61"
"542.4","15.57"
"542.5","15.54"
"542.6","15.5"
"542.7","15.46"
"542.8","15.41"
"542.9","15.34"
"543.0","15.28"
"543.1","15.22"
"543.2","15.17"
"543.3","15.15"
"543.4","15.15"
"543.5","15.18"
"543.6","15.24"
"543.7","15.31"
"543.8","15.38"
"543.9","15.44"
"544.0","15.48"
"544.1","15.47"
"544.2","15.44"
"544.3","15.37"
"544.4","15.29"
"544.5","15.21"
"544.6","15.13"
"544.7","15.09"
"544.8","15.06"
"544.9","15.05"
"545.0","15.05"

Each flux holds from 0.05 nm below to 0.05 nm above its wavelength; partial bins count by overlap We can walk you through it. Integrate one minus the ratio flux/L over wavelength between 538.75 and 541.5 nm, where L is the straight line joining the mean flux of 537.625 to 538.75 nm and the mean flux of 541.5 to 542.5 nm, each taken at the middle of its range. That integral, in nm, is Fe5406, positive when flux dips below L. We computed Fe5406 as 0.22 nm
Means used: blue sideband 16.6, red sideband 15.7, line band 14.9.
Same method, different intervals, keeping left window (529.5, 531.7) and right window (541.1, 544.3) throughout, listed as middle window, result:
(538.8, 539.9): 0.035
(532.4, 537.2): 0.063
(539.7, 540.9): 0.078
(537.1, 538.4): -0.057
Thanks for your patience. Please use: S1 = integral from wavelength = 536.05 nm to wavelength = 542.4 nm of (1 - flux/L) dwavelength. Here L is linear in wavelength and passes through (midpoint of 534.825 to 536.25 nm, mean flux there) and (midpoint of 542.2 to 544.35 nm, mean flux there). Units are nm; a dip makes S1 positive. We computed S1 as 0.12 nm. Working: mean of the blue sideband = 16.3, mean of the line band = 15.6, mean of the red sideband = 15.4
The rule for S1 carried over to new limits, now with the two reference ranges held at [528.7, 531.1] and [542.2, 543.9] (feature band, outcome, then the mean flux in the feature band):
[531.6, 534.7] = 0.083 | 15.3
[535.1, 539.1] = -0.175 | 16.2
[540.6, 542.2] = 0.022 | 15.2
